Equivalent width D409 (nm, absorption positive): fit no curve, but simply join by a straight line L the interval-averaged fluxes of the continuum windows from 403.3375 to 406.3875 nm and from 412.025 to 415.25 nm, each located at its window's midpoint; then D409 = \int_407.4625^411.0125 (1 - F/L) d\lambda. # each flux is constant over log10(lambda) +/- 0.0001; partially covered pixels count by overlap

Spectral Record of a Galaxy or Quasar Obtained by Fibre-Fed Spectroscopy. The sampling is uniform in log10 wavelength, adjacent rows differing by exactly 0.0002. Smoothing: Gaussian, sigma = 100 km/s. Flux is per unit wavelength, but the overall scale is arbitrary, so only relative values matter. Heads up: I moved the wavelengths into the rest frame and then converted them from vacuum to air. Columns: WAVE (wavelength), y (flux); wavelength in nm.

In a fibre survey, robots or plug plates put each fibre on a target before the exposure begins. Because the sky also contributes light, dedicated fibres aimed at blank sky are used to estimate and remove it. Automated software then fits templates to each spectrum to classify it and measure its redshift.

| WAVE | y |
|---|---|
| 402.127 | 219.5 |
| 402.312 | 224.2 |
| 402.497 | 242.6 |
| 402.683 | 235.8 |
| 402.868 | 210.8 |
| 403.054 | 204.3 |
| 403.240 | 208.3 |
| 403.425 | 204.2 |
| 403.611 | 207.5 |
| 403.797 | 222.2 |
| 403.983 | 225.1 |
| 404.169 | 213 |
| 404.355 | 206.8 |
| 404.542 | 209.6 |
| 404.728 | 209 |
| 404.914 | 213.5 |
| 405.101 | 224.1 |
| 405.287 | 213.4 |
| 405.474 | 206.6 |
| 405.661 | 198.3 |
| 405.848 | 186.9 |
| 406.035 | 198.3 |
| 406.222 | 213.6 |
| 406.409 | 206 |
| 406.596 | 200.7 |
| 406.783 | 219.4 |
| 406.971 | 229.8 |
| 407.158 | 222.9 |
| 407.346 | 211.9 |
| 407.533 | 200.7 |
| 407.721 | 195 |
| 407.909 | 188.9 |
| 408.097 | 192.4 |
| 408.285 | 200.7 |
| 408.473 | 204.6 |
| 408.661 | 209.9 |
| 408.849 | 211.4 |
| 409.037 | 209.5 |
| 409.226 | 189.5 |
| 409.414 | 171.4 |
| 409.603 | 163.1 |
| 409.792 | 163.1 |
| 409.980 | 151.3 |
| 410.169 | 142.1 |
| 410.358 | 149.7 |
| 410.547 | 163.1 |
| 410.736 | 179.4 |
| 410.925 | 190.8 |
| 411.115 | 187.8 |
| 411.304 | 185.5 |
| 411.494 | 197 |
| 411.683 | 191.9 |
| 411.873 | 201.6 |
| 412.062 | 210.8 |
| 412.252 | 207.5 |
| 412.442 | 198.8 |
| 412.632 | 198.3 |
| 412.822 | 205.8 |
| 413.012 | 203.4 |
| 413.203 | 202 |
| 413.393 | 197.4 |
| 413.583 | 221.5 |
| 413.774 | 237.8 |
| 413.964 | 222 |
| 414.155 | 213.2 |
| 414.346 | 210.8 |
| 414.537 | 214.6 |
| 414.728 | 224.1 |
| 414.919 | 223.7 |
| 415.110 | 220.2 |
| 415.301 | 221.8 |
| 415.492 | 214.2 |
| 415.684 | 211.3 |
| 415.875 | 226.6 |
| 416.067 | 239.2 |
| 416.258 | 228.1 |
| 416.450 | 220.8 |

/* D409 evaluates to 0.47 nm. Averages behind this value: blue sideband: 209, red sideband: 213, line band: 183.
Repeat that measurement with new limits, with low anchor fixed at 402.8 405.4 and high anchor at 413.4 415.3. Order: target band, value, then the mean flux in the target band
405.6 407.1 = 0.047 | 207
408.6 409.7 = 0.123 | 192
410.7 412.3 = 0.168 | 195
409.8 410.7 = 0.259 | 155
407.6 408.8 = 0.090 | 199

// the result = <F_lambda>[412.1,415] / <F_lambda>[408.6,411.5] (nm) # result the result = 1.19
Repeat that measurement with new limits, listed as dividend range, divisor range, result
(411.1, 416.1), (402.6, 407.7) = 1.00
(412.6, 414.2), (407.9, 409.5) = 1.07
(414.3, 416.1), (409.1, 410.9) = 1.33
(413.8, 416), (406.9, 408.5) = 1.07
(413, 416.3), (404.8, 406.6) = 1.06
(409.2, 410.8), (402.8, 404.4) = 0.77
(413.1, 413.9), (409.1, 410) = 1.26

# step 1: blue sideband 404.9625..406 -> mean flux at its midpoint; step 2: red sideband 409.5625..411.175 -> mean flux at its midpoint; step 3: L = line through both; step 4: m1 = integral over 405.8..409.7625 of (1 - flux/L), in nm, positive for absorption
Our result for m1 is -0.30 nm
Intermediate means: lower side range 206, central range 201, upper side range 165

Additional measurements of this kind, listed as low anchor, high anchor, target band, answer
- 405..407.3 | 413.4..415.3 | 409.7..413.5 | 0.53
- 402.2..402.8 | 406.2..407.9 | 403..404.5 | 0.10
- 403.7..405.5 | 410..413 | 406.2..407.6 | -0.05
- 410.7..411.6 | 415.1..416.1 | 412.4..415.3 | -0.07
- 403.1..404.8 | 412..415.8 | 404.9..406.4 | 0.04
